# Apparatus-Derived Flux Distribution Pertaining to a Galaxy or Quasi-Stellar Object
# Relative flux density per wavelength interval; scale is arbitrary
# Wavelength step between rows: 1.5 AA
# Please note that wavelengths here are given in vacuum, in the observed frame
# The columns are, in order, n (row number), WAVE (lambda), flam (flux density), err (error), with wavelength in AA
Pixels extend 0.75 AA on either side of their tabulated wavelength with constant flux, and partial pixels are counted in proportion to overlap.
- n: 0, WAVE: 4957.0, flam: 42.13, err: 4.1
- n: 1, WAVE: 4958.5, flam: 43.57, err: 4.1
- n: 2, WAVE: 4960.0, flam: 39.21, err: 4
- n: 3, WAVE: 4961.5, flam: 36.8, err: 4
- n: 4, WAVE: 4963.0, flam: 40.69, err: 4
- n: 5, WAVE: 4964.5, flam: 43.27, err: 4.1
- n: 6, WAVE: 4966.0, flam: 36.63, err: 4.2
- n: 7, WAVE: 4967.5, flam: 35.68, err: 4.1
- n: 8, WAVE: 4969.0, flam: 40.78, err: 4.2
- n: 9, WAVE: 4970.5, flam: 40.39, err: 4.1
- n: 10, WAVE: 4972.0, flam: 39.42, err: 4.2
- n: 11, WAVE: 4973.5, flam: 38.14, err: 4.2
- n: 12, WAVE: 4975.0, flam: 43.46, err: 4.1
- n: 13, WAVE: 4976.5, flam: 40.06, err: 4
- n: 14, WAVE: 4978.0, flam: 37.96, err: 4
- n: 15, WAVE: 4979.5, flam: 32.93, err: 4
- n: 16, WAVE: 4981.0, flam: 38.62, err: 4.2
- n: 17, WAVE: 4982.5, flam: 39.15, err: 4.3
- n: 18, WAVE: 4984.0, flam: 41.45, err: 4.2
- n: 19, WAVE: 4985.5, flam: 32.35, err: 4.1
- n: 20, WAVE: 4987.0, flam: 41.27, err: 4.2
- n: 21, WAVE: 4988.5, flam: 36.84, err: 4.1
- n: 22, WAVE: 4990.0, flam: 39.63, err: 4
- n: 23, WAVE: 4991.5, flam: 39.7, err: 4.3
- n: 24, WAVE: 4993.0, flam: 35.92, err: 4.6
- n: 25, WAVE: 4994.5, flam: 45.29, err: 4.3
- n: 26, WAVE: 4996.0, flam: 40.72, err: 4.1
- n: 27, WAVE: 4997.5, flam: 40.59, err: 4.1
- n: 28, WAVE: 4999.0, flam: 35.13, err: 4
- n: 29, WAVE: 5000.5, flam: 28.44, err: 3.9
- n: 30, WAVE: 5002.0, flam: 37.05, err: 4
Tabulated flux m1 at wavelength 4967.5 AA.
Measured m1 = 35.68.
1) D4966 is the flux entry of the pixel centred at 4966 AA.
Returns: 36.63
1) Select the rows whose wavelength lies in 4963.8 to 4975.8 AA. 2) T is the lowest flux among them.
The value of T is 35.68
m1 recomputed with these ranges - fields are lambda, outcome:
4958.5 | 43.57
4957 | 42.13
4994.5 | 45.29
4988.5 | 36.84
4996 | 40.72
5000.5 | 28.44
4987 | 41.27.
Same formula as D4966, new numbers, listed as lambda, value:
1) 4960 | 39.21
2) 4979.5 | 32.93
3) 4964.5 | 43.27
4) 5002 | 37.05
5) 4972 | 39.42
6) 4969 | 40.78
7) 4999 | 35.13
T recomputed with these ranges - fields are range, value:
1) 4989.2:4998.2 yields 35.92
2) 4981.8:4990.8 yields 32.35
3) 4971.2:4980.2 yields 32.93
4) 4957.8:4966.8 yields 36.63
